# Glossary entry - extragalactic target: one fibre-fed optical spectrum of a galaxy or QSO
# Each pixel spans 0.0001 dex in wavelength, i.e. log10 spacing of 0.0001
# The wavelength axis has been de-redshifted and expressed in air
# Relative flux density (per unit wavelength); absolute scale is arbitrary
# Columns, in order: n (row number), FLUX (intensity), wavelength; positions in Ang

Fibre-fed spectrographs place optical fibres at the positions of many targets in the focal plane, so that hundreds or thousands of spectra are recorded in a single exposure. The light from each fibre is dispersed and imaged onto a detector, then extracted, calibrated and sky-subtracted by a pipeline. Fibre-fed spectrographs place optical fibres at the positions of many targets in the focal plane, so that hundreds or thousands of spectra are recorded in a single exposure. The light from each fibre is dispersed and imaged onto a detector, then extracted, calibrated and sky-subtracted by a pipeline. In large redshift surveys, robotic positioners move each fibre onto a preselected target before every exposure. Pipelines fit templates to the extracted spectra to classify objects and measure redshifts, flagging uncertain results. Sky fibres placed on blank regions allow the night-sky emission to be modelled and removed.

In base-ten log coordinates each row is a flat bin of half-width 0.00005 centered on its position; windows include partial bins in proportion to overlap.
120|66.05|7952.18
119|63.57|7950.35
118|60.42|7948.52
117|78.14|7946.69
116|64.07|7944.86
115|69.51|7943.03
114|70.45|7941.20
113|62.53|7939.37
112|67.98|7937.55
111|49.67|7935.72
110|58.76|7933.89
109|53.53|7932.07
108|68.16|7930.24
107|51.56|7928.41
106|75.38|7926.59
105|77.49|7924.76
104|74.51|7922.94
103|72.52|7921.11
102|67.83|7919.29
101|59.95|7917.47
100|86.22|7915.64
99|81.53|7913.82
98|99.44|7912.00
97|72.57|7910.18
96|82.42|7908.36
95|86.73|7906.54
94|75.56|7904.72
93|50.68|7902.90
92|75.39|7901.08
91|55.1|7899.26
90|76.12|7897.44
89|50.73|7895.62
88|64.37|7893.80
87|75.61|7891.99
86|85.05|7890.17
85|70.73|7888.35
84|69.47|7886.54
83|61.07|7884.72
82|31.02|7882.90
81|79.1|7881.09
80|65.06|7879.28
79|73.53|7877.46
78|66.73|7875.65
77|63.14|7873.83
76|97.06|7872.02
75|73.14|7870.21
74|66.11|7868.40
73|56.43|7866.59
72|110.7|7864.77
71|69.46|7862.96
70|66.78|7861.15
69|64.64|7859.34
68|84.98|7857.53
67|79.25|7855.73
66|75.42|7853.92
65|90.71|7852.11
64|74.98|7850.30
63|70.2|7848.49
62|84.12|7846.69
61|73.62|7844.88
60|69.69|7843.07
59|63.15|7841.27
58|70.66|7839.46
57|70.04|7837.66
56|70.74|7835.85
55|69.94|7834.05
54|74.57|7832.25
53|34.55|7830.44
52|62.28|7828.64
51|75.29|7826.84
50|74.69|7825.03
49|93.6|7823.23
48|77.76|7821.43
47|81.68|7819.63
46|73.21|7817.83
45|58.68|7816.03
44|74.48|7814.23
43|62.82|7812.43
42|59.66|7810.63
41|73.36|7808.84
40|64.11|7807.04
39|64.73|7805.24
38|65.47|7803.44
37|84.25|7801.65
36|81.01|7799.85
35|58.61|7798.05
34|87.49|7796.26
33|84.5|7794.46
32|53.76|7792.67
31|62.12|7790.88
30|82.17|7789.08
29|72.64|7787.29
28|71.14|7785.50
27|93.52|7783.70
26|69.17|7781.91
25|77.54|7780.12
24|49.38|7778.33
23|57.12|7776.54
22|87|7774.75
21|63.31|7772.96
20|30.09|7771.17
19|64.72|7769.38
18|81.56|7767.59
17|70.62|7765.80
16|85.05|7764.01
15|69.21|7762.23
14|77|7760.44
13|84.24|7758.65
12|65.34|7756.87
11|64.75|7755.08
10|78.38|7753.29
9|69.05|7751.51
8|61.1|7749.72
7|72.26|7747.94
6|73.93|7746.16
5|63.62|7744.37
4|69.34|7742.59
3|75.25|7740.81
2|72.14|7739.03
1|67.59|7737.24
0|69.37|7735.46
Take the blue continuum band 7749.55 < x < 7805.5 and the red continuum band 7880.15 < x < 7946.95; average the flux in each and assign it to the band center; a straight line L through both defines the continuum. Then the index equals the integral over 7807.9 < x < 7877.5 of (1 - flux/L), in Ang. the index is -2.6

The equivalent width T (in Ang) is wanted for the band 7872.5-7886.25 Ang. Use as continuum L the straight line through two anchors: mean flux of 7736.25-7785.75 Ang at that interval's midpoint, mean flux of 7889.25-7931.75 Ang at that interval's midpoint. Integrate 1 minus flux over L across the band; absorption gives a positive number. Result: 1.4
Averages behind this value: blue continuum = 70.1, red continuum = 72.1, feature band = 64.1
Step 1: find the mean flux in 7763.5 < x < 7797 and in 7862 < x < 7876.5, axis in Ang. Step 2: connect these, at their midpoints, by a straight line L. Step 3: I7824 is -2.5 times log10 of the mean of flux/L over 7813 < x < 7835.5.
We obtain 0.03 mag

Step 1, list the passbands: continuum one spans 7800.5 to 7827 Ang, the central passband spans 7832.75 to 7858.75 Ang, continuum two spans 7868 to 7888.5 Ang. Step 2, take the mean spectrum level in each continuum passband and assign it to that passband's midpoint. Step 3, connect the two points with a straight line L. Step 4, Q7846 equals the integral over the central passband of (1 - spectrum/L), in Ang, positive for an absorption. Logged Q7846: -1.7 Ang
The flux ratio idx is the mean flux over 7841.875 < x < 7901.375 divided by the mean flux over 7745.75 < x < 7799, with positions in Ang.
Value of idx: 1.02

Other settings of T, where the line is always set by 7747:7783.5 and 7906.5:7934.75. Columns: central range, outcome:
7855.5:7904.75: 1.4 Ang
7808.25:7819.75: 0.4 Ang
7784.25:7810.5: -0.6 Ang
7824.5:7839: 0.9 Ang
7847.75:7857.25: -1.0 Ang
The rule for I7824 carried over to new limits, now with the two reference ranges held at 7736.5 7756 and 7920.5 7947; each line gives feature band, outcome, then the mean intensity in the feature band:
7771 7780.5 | 0.12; 62.2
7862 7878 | -0.12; 75.1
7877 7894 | -0.01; 67.5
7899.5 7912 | -0.13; 74.8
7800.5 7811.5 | -0.01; 68.9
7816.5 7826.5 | -0.16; 79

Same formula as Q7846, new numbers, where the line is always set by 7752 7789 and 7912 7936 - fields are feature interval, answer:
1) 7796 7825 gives -0.8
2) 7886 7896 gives -0.1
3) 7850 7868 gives -1.9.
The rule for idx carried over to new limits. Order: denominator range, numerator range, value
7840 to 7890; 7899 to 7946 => 0.96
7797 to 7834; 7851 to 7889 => 1.03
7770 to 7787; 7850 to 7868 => 1.16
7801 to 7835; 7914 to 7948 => 0.97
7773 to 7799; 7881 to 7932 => 0.98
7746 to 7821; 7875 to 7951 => 0.97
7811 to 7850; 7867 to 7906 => 0.96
